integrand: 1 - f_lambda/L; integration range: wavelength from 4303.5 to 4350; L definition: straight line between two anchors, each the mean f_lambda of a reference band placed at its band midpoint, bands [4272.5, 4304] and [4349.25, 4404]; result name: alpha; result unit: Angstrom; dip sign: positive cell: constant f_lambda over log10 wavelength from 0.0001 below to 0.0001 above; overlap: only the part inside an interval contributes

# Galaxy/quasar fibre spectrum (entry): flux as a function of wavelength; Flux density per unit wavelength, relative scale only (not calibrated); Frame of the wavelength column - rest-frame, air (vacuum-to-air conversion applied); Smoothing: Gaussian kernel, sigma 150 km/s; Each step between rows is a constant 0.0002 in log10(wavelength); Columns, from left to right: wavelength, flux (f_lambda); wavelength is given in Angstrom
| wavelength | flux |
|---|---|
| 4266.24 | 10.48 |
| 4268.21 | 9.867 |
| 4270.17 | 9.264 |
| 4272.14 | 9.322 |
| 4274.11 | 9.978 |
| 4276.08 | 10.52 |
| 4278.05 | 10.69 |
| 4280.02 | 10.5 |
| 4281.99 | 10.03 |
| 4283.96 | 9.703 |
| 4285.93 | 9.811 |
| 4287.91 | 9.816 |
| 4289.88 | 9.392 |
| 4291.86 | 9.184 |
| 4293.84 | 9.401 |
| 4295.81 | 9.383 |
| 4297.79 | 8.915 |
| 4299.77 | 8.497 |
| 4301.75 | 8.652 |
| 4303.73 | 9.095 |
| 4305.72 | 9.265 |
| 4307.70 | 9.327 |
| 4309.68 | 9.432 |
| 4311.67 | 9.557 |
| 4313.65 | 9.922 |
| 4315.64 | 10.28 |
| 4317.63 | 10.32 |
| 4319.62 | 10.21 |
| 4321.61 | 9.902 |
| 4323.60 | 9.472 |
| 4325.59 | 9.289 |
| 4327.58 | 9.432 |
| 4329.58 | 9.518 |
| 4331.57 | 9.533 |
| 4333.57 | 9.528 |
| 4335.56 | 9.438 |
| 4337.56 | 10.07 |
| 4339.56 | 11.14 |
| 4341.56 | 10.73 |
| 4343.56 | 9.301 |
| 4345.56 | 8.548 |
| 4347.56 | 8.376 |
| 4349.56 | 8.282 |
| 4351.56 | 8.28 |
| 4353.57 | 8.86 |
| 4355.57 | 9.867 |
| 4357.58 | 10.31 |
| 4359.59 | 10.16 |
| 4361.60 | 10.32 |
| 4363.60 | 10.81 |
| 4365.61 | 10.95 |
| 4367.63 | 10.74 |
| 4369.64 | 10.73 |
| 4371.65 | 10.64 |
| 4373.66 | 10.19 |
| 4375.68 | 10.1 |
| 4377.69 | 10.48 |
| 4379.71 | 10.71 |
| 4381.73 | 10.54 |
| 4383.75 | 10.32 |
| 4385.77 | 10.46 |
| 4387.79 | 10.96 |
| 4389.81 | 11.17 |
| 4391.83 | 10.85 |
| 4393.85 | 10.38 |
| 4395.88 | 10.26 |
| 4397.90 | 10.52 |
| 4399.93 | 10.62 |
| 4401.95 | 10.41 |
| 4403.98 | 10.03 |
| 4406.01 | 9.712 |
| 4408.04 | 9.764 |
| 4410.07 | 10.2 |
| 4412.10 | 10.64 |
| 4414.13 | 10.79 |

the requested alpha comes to 1.4 Angstrom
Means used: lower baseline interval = 9.6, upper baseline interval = 10.3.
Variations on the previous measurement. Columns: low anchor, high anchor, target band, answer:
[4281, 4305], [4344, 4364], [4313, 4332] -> -0.9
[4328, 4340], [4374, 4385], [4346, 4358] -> 1.3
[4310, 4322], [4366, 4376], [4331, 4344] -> 0.3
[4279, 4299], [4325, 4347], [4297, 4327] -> 0.5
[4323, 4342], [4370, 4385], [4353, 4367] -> -0.1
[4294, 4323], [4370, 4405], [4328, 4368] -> 1.1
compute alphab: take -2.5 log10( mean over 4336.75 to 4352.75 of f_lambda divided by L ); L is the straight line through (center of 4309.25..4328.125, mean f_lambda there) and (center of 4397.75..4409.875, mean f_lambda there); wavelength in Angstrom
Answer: 0.07 mag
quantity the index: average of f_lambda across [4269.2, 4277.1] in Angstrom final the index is 9.77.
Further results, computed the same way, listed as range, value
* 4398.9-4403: 10.5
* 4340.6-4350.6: 9.04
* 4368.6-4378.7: 10.4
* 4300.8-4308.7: 9.09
